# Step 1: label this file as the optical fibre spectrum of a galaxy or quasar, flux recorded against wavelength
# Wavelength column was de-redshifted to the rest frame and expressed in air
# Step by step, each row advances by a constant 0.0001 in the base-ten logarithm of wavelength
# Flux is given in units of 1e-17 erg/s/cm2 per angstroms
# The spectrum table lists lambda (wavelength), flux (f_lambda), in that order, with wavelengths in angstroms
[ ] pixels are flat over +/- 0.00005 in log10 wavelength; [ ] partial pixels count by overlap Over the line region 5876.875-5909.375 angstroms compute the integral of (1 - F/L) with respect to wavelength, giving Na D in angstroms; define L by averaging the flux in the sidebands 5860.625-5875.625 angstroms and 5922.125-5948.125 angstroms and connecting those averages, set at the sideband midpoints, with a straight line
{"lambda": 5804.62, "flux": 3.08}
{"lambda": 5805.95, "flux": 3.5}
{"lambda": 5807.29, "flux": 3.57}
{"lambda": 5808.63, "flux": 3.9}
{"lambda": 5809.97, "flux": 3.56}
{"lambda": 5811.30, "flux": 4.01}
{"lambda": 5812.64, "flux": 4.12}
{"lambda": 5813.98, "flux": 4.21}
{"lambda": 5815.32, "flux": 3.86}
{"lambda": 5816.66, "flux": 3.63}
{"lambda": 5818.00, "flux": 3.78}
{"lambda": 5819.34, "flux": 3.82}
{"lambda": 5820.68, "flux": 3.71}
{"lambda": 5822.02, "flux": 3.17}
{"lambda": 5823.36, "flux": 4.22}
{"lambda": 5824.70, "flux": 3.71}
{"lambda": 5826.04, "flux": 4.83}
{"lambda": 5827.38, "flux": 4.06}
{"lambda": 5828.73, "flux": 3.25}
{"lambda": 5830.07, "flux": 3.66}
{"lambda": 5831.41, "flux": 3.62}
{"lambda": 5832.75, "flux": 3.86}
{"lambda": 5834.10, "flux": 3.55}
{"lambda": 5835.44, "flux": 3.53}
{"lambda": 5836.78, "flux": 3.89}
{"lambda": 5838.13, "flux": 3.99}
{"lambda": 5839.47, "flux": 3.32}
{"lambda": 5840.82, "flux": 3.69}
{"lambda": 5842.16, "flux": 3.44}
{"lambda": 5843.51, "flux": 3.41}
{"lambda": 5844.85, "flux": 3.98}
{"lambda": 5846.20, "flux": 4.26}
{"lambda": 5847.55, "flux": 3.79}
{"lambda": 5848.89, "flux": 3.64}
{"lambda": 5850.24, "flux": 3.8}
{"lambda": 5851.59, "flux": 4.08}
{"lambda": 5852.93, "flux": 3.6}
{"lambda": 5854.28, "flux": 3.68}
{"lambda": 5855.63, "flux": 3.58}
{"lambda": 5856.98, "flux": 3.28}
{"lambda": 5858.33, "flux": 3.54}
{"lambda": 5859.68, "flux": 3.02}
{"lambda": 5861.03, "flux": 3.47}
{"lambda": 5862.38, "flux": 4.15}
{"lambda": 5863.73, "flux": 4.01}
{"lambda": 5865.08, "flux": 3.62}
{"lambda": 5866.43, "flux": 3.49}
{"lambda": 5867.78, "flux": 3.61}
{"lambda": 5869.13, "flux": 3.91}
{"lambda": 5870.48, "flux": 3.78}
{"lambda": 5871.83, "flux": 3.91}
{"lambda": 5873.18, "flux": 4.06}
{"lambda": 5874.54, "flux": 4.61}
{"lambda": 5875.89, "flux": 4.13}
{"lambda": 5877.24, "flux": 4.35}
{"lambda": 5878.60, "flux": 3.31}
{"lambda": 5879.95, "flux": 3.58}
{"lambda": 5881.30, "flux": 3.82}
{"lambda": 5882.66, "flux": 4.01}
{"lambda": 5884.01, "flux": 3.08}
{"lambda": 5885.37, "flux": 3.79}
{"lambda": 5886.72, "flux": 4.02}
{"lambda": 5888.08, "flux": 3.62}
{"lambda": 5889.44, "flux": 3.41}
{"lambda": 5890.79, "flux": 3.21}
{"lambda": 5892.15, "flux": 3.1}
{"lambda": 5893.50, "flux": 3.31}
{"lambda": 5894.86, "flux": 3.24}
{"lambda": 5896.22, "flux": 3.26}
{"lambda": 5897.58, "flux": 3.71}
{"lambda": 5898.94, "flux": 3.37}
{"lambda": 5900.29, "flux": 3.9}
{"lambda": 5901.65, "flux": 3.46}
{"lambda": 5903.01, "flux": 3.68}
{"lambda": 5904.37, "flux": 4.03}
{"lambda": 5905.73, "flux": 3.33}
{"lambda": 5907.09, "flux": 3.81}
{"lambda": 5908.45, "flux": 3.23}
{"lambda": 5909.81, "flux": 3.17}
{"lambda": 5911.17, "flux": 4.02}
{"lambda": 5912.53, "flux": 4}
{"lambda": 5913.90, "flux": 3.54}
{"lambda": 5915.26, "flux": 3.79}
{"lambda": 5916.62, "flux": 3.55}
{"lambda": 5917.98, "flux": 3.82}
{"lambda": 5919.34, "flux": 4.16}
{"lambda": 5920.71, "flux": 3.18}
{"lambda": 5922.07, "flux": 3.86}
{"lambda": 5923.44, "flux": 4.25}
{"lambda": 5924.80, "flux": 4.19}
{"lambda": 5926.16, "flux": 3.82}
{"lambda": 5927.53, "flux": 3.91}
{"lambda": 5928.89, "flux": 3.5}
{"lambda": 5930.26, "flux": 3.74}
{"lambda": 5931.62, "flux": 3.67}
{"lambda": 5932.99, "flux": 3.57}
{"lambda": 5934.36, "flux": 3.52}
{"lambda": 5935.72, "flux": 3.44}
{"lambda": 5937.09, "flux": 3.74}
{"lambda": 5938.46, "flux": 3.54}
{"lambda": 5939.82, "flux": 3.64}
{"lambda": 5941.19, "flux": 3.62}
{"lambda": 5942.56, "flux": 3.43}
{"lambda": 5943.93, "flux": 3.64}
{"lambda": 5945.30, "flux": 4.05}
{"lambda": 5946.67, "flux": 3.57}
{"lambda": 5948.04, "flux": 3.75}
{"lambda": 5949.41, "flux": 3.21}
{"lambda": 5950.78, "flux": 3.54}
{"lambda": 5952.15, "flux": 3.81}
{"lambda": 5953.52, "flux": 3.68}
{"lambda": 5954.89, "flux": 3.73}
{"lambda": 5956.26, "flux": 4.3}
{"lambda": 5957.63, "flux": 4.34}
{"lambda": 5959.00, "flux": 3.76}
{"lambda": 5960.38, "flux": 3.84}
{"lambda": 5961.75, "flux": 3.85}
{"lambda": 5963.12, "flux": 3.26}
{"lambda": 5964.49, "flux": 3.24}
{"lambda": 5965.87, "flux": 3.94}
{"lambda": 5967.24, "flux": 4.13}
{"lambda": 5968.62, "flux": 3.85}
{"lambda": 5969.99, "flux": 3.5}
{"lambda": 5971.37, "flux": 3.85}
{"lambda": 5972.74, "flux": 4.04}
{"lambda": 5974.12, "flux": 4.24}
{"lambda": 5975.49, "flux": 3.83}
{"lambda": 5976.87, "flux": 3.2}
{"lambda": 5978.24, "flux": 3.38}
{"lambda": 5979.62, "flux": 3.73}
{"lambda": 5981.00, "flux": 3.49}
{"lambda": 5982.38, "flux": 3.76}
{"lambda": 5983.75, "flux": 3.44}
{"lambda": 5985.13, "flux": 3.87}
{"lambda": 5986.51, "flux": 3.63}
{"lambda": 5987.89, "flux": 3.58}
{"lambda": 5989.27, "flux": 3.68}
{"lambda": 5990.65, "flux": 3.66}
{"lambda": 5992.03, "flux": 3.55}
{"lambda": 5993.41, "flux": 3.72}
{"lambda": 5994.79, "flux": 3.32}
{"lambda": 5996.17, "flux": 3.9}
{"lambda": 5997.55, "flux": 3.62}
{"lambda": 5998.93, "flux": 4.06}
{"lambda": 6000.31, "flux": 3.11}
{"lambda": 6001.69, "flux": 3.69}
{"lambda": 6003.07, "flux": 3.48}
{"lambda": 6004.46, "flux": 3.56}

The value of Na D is 2.28 angstroms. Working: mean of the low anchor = 3.89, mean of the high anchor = 3.72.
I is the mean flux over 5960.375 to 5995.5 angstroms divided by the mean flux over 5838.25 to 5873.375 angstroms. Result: 0.99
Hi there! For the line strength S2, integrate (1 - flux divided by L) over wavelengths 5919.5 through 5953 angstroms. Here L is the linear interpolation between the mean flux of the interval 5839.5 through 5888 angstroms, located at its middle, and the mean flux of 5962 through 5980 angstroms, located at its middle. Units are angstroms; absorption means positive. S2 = 0.4 angstroms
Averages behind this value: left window 3.75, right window 3.71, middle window 3.68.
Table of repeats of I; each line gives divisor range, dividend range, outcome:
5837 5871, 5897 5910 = 0.97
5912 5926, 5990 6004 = 0.94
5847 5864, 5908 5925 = 1.02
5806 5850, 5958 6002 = 0.97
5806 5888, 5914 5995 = 0.98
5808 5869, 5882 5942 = 0.97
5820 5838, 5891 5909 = 0.92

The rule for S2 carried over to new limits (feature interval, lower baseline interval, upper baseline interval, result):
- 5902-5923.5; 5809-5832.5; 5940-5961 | 0.4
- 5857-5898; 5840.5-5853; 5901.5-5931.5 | 1.0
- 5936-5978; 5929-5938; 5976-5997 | -1.5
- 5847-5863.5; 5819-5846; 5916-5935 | 0.5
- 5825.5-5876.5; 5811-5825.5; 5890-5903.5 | -1.4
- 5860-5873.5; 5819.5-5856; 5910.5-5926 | 0.1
